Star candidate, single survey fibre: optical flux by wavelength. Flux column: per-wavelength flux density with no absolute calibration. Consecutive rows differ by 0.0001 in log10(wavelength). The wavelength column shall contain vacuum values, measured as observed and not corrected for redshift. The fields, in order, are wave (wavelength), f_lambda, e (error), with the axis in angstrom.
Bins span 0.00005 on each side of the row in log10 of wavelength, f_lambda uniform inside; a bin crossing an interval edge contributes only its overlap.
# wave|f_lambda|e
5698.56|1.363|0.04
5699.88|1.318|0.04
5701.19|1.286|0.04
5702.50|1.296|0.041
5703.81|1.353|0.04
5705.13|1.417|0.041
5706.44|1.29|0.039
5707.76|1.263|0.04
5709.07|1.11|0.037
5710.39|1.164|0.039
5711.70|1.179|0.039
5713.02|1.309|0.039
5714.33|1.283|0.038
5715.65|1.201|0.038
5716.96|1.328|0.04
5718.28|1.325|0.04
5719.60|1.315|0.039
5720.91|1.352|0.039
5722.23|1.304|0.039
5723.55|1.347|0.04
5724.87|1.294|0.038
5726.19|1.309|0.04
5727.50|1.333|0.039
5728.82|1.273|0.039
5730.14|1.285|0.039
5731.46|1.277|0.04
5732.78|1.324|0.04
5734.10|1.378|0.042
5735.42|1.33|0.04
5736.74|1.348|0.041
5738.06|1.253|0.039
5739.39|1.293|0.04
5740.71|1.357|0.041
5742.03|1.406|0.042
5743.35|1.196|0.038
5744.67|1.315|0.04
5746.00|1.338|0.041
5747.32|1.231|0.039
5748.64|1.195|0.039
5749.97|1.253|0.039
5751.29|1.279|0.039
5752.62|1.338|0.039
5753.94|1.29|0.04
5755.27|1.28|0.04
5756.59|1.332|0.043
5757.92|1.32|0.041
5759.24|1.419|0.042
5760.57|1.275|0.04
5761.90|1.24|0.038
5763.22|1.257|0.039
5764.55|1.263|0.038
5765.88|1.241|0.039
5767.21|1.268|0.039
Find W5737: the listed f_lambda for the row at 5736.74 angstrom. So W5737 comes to 1.348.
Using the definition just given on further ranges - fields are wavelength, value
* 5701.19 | 1.286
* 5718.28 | 1.325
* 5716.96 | 1.328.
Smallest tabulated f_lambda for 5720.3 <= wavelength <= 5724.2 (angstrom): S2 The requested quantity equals 1.304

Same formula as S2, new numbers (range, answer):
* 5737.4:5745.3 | 1.196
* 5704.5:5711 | 1.11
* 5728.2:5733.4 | 1.273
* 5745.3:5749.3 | 1.195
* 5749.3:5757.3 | 1.253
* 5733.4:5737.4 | 1.33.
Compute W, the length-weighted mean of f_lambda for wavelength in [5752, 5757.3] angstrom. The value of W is 1.31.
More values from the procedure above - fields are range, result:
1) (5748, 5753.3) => 1.27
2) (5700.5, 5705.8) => 1.34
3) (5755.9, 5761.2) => 1.34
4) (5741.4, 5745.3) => 1.31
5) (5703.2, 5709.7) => 1.29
